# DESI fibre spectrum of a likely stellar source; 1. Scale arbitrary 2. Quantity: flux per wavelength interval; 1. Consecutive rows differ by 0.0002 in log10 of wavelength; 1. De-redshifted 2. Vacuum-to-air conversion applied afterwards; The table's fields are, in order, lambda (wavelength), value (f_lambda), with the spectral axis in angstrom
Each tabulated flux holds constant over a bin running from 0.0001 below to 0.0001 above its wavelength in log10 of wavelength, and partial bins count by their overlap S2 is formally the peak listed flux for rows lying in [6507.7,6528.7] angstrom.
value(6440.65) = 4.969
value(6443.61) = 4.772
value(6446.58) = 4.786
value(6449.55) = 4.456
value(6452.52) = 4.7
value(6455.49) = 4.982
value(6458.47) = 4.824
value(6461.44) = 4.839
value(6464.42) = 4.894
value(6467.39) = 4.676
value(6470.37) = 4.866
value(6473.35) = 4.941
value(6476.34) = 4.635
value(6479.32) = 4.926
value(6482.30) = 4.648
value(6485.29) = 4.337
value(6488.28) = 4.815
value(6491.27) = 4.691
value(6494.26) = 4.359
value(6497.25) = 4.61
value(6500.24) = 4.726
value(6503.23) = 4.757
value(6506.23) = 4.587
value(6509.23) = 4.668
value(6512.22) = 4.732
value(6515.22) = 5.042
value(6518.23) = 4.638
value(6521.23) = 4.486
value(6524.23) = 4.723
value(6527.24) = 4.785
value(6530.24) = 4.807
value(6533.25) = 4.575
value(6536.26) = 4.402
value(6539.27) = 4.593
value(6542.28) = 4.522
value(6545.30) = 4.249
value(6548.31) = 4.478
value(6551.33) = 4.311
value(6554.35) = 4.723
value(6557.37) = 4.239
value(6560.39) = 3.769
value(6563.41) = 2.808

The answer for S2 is 5.042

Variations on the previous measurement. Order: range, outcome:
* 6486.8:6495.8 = 4.815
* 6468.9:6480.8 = 4.941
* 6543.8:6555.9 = 4.723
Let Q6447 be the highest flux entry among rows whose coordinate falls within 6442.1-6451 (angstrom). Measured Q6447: 4.786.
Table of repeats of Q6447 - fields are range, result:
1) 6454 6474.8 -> 4.982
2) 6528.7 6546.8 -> 4.807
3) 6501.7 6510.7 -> 4.757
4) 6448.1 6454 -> 4.7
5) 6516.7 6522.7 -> 4.638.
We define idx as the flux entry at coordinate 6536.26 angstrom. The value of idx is 4.402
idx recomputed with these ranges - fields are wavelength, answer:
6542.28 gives 4.522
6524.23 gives 4.723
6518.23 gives 4.638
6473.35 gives 4.941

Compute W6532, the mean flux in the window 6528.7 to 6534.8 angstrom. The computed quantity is 4.69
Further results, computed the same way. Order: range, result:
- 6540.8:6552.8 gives 4.39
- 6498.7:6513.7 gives 4.7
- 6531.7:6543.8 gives 4.52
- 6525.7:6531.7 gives 4.8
